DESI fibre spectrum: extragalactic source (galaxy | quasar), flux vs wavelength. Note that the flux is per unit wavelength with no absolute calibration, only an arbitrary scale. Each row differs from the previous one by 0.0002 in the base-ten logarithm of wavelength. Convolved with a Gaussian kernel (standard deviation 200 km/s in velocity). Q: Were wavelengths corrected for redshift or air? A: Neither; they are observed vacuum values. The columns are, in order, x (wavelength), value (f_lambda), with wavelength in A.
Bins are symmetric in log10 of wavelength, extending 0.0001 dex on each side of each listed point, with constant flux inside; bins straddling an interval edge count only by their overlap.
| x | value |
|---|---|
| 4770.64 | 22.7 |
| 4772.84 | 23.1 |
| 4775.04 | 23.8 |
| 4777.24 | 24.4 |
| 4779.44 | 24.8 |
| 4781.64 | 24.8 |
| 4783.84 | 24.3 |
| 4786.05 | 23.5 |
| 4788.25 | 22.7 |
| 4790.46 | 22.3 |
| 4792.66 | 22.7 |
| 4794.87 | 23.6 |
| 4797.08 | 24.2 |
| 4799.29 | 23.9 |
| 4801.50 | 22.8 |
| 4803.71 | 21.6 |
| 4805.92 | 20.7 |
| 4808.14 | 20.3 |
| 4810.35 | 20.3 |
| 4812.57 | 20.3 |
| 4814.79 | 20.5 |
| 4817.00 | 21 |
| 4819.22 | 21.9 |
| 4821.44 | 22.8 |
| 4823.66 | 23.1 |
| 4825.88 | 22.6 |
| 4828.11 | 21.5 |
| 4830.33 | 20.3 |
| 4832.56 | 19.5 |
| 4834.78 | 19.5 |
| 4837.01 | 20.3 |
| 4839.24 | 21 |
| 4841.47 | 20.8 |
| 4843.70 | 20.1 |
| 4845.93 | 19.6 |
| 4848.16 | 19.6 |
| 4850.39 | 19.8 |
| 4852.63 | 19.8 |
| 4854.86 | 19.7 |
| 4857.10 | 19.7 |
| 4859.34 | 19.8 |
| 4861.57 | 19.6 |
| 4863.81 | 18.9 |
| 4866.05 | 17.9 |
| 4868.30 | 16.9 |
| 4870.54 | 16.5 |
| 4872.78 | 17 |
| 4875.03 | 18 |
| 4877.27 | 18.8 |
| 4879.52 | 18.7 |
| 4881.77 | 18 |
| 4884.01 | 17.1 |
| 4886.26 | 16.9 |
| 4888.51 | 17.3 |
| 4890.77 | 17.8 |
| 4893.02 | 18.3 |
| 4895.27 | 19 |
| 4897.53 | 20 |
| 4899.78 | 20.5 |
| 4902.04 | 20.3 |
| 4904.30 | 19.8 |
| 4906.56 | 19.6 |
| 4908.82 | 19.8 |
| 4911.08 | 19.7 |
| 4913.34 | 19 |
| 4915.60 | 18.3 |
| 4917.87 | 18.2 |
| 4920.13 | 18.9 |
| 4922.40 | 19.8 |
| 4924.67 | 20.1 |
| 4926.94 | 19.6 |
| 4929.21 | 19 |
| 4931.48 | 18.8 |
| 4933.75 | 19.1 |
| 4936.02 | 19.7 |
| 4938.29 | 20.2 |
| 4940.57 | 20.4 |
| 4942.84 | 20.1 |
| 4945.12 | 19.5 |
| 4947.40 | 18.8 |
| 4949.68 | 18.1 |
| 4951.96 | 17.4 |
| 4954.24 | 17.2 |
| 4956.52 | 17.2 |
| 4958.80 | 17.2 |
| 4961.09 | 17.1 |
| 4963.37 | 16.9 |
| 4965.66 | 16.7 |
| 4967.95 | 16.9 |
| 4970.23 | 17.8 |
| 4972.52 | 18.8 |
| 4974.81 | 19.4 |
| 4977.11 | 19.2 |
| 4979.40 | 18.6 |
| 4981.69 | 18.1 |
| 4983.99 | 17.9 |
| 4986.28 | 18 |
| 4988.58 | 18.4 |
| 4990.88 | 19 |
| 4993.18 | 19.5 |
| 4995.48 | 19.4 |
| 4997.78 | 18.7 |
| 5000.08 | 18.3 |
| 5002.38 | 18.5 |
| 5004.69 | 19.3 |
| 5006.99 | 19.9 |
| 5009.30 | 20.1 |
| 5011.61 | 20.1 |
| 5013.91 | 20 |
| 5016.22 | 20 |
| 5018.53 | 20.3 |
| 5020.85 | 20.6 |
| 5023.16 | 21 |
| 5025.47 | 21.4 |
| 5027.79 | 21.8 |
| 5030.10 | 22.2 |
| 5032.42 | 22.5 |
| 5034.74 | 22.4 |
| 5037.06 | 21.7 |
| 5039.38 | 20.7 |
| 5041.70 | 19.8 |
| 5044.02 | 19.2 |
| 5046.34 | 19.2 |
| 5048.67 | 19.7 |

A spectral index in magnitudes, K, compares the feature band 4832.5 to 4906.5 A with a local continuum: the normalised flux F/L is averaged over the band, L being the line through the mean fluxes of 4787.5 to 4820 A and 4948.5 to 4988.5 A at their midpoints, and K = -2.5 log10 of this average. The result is 0.07 mag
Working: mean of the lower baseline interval 21.9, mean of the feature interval 19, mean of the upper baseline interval 17.8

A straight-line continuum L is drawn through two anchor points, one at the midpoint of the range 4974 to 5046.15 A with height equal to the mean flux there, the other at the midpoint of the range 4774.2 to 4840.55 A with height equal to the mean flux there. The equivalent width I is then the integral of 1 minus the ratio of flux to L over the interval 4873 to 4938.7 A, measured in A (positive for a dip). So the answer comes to 6.55 A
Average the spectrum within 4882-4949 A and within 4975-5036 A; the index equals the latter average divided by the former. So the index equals 1.04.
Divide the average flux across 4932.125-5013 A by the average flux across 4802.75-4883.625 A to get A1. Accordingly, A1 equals 0.94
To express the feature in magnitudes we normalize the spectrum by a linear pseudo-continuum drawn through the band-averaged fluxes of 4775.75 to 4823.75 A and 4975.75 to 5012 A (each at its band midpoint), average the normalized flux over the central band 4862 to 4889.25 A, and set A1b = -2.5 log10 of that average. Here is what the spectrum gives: 0.191 mag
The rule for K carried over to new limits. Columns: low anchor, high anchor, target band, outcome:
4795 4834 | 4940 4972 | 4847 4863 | 0.05 mag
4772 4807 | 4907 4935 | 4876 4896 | 0.13 mag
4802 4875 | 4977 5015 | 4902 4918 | 0.01 mag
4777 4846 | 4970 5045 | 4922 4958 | 0.08 mag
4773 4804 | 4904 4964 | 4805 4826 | 0.07 mag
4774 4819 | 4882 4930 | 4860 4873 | 0.13 mag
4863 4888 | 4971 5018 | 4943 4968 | 0.06 mag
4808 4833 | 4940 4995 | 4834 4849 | 0.04 mag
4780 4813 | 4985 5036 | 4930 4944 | 0.07 mag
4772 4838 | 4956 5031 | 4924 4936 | 0.04 mag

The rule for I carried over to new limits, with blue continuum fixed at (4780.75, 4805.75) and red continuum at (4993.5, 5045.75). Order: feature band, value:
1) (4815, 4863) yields 4.4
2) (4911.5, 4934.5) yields 2.6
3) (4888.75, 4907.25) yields 2.2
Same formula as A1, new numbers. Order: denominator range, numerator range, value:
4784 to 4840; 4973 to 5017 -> 0.88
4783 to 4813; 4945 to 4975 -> 0.79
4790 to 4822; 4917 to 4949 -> 0.89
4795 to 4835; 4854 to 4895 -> 0.84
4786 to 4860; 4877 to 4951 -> 0.90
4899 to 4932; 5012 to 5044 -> 1.08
